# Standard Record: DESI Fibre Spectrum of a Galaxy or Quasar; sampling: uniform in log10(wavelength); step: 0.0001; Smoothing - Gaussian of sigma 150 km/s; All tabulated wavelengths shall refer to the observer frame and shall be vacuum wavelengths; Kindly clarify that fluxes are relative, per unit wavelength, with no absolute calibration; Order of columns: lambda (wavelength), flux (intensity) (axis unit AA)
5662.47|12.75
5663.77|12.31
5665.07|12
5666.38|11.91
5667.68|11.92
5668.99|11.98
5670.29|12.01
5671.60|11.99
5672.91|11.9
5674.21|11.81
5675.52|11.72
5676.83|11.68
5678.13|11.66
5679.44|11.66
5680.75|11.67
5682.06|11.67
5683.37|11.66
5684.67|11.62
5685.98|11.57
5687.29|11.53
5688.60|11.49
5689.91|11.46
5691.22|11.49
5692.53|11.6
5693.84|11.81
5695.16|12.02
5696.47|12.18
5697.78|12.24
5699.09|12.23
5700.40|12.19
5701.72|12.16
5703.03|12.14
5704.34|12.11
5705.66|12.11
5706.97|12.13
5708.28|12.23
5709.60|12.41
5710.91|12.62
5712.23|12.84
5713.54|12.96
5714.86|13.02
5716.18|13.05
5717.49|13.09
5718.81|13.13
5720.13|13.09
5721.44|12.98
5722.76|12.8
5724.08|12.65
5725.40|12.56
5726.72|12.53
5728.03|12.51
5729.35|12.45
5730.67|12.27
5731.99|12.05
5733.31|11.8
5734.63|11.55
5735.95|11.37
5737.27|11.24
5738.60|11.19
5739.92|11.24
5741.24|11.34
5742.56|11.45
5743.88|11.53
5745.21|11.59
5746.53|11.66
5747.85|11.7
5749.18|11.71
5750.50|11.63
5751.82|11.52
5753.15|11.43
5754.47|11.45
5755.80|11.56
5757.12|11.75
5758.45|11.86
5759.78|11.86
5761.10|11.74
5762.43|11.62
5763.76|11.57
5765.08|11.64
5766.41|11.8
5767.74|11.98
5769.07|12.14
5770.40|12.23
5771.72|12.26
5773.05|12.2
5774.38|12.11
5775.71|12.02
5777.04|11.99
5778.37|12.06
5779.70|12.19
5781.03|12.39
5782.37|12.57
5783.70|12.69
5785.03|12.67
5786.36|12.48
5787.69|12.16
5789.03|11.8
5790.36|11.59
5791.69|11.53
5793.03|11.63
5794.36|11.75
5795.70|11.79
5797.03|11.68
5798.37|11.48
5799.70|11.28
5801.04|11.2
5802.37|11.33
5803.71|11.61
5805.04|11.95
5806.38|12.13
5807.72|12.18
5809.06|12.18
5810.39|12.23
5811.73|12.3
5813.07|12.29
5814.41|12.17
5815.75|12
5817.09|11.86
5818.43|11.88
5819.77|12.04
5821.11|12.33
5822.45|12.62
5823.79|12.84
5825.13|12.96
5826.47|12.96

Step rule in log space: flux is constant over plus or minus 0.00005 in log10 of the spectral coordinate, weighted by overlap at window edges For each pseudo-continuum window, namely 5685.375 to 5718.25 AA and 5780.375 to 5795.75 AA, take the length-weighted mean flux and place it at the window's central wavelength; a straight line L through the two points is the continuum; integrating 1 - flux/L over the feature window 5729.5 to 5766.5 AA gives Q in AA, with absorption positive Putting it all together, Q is 1.6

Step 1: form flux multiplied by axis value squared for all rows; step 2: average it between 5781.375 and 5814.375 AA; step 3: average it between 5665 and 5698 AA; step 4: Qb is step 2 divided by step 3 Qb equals 1.06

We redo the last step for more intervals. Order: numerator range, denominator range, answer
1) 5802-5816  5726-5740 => 1.04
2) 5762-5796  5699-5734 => 0.98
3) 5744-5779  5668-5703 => 1.03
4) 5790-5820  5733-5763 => 1.04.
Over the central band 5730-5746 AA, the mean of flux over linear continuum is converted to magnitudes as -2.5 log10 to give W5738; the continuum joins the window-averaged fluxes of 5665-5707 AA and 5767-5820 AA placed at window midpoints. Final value 0.03 mag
